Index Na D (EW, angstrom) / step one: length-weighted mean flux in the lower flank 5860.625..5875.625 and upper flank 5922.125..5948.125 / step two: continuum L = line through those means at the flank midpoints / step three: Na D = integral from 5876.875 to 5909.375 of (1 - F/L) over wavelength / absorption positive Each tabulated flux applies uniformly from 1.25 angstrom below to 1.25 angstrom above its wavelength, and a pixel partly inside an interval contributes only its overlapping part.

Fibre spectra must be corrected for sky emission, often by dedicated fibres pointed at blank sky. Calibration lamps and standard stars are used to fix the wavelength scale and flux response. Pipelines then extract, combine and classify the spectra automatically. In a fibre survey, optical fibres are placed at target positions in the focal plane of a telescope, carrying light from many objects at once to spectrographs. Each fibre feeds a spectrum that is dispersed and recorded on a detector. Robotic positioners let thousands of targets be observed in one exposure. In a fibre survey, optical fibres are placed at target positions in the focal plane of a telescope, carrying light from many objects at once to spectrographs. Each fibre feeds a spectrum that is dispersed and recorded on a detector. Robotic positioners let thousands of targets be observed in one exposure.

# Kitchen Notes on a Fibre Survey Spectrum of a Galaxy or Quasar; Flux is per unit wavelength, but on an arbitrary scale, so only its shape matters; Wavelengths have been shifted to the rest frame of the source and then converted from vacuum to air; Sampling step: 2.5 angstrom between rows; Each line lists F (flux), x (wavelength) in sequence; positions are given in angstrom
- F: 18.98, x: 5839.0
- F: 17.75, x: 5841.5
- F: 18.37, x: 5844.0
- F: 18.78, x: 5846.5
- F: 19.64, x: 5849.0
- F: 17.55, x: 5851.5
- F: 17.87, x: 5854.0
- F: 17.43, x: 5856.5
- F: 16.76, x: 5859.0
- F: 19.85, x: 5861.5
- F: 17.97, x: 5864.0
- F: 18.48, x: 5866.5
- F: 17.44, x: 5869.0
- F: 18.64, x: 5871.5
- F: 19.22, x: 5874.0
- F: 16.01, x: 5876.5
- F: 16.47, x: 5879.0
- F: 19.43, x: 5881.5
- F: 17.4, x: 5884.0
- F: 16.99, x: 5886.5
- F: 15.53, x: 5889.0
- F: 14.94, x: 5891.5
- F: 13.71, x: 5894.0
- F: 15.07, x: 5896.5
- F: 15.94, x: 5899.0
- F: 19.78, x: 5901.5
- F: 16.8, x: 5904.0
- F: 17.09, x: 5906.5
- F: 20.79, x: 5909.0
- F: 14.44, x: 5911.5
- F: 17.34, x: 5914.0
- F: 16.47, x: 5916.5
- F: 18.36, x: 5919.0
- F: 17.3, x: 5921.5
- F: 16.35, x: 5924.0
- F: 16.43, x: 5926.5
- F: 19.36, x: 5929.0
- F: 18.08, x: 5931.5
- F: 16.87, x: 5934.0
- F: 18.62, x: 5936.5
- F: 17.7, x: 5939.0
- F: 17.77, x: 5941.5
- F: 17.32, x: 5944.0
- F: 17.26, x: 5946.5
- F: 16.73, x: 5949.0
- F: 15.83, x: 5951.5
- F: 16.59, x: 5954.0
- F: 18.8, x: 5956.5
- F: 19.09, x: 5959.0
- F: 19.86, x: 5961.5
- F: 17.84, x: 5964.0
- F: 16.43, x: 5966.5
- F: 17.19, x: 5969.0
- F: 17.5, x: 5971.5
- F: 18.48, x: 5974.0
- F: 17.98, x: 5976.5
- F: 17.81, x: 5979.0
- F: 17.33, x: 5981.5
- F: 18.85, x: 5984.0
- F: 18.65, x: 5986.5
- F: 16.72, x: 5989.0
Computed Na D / 2.4 angstrom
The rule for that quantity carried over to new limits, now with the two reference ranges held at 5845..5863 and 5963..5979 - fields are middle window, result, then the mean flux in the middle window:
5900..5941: 0.6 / 17.6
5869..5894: 1.5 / 17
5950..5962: -0.2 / 17.9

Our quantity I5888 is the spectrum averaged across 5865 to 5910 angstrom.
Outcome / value 17.2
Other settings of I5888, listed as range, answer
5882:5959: 17.1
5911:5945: 17.4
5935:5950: 17.6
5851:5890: 17.7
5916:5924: 17.3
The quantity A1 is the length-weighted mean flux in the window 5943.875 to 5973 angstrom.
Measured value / 17.6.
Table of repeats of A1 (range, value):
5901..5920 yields 17.5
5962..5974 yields 17.5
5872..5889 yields 17.5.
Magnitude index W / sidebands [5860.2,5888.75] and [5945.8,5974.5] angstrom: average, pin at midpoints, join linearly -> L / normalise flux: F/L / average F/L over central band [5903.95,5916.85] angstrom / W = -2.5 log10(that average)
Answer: 0.03 mag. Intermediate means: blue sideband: 17.9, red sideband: 17.6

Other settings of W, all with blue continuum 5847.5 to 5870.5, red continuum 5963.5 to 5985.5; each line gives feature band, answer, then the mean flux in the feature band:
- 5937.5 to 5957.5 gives 0.04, 17.2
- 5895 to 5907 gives 0.07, 16.9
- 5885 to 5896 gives 0.18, 15.3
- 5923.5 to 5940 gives 0.01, 17.7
